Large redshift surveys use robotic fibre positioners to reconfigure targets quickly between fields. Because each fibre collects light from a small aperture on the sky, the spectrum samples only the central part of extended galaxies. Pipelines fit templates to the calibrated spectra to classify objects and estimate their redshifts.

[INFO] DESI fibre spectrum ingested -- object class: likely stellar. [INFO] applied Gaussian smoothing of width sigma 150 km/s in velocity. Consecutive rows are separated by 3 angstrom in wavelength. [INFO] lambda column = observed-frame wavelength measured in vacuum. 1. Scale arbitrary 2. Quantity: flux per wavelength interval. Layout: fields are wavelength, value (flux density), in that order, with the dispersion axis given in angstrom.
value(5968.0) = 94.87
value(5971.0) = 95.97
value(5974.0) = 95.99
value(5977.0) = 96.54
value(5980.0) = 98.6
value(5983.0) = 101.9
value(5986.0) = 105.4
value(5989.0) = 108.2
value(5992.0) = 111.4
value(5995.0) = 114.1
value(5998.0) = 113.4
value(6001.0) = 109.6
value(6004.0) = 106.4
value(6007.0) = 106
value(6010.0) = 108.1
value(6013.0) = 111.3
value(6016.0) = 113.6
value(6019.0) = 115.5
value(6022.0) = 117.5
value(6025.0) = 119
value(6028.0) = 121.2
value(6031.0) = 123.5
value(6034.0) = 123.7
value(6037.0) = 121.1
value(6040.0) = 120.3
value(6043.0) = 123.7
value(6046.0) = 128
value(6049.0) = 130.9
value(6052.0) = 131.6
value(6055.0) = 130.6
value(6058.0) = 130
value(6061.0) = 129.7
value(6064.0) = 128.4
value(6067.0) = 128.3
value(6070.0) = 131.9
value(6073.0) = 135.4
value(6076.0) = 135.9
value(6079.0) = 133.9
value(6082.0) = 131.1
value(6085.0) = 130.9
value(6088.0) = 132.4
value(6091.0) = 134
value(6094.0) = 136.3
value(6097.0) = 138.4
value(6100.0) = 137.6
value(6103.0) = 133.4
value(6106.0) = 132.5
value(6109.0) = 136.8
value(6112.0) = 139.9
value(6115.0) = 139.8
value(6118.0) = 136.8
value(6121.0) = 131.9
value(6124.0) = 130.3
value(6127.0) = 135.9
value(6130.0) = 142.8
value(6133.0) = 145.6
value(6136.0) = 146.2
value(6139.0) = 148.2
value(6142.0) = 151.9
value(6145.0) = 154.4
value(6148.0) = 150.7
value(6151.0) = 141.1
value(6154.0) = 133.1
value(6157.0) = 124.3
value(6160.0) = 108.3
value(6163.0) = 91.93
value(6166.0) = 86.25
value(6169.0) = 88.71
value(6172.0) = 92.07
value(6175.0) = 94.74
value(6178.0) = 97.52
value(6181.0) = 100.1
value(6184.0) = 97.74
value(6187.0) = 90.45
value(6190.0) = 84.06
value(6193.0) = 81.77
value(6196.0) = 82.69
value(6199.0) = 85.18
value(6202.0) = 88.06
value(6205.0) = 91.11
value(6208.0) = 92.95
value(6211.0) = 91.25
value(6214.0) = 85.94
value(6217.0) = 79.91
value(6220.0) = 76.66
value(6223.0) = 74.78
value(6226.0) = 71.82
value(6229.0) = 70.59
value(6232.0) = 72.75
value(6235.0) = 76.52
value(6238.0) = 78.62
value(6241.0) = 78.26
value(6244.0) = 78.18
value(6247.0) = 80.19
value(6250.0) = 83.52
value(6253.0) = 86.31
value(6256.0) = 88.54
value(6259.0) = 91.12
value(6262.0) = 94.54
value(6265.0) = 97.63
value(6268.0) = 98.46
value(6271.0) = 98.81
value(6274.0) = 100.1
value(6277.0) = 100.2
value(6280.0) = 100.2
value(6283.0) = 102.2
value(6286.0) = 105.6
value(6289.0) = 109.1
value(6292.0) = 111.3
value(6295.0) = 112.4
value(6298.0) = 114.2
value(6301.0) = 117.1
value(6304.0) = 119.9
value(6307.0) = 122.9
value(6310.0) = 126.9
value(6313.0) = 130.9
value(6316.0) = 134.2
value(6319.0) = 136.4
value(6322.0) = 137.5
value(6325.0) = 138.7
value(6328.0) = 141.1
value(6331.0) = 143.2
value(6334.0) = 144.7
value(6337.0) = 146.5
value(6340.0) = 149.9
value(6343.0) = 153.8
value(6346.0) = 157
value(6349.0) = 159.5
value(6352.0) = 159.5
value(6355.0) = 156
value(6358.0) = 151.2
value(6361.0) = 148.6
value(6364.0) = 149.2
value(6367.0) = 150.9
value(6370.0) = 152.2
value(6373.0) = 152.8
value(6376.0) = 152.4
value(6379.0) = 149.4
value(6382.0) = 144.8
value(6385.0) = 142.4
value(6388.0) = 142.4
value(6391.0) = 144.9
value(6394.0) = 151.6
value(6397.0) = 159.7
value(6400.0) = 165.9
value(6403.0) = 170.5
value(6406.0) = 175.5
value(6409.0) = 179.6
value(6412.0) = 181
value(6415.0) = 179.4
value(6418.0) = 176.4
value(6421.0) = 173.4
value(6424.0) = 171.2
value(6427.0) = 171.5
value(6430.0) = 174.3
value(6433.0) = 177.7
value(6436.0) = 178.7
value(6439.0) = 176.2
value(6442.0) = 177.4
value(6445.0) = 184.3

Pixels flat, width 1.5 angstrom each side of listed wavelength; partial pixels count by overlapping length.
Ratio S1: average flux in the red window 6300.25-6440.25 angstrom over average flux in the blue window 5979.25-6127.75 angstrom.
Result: 1.23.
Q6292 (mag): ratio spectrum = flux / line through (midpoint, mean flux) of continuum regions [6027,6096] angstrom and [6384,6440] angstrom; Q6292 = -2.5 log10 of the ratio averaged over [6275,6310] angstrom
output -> 0.36 mag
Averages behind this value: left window 129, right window 168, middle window 111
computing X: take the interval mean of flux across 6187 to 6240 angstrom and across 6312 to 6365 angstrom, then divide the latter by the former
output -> 1.80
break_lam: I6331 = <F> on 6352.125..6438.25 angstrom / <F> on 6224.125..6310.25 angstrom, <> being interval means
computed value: 1.69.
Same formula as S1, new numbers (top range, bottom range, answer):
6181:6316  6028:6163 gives 0.71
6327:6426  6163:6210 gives 1.74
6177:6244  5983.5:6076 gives 0.70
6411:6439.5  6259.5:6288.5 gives 1.76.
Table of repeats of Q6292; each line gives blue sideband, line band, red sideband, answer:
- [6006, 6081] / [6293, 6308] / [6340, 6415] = 0.26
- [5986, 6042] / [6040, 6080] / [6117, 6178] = -0.10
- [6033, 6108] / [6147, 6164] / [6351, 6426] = 0.11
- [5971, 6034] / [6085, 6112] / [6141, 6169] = -0.14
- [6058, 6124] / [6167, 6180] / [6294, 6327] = 0.37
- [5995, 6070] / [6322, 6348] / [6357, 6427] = 0.05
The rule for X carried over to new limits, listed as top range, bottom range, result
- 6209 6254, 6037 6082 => 0.61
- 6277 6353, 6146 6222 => 1.33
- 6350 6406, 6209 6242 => 1.96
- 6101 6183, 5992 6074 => 1.04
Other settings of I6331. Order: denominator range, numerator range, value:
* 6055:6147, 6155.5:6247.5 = 0.64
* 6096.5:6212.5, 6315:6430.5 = 1.33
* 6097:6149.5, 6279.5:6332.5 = 0.87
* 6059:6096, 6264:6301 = 0.79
